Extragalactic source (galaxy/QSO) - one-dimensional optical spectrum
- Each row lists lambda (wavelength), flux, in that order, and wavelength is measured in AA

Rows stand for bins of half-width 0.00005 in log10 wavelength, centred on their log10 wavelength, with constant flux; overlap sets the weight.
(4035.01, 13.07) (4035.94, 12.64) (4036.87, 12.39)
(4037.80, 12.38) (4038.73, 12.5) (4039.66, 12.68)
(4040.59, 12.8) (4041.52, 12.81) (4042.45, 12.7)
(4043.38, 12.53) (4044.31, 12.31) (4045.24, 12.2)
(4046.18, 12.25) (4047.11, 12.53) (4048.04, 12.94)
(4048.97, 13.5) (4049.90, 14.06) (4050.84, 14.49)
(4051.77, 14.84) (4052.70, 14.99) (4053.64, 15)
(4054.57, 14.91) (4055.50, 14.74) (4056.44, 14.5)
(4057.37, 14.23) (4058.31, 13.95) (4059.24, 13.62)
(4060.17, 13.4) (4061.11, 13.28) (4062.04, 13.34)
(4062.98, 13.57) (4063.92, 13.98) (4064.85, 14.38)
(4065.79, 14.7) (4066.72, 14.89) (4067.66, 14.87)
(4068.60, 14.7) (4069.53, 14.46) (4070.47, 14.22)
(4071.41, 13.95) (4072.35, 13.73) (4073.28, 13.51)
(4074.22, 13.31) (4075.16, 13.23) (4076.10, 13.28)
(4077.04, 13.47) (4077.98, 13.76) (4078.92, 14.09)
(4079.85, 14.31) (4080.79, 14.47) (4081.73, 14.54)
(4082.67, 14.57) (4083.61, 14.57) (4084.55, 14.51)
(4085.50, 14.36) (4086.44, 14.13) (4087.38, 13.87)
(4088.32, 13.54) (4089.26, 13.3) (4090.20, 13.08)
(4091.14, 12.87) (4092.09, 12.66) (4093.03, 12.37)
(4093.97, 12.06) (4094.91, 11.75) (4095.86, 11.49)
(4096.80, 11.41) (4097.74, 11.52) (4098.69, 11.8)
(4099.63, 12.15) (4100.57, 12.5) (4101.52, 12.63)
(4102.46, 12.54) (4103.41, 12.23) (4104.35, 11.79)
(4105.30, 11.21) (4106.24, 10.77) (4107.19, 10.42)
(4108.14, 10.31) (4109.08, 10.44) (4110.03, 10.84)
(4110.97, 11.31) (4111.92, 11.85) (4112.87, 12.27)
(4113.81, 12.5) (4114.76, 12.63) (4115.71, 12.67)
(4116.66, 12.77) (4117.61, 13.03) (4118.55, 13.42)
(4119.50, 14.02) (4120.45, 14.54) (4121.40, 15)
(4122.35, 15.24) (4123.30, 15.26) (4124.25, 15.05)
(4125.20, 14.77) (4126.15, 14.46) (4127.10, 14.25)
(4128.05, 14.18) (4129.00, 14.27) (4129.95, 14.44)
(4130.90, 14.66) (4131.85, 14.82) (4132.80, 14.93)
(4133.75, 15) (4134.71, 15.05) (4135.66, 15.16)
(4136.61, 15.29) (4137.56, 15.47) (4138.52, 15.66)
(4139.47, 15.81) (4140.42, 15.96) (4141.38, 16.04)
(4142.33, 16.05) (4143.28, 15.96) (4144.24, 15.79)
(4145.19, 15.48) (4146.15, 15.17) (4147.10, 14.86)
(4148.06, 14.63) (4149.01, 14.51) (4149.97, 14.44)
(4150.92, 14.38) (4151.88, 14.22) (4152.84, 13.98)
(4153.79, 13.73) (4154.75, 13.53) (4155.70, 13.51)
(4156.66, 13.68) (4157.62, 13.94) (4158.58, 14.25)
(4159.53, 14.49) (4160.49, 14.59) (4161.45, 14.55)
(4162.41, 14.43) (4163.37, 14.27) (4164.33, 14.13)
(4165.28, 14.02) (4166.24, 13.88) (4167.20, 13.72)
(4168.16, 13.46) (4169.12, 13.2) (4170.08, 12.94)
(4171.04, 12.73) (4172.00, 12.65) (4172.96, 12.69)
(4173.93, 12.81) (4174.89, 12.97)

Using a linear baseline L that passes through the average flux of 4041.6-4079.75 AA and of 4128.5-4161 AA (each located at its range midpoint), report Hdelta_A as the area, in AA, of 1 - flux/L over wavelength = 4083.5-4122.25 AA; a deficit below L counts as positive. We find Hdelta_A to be 4.8 AA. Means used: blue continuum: 13.8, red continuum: 14.8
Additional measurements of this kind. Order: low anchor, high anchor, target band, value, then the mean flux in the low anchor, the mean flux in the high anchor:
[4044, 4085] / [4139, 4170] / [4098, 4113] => 2.8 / 14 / 14.5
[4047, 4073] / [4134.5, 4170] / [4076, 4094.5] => 0.8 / 14.2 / 14.6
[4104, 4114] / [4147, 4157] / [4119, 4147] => -5.0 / 11.2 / 14.1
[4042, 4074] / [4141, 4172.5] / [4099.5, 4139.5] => 2.0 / 13.9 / 14.3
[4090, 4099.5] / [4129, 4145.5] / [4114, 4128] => 0.1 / 12.1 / 15.4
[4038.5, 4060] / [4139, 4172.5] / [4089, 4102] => 1.6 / 13.5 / 14.4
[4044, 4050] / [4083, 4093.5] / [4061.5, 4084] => -1.4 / 12.8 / 13.6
